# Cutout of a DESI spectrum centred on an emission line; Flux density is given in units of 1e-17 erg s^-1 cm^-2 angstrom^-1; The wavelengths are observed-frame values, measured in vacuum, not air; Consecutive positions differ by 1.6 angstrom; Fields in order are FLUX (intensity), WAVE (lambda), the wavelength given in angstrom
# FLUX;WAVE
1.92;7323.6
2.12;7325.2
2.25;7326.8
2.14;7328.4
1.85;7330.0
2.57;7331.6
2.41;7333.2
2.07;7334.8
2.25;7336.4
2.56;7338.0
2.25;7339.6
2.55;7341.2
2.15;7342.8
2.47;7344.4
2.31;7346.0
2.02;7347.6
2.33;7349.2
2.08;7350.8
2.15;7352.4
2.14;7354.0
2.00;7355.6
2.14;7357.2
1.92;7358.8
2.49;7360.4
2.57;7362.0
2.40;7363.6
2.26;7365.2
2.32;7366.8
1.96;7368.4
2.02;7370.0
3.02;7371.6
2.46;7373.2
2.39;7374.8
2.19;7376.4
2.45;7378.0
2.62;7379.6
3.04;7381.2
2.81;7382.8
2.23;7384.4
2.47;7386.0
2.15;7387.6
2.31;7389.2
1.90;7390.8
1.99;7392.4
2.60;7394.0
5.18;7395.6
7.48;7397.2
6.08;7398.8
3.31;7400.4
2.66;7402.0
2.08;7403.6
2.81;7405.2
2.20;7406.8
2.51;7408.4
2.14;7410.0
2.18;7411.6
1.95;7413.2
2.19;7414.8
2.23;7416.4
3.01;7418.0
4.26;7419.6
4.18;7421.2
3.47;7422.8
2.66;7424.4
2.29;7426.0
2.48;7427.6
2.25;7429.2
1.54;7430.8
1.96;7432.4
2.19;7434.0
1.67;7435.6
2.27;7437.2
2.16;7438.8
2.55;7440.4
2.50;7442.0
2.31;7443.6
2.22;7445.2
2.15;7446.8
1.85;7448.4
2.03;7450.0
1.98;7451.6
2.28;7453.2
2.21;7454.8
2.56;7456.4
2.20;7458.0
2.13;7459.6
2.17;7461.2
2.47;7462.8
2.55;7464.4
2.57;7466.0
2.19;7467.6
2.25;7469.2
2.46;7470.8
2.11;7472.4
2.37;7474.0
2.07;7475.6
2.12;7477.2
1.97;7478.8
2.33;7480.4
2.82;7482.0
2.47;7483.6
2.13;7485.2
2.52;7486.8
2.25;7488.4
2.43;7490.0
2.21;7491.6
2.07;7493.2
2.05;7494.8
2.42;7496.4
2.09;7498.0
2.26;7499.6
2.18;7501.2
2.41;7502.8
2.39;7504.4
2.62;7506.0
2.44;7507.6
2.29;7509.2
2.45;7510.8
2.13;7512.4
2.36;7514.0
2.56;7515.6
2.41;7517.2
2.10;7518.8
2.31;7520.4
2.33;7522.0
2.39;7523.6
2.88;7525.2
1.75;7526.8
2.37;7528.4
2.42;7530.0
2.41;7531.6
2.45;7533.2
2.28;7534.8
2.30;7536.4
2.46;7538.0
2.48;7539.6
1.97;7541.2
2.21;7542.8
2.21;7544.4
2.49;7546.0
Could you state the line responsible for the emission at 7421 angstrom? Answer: [N II] 6583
